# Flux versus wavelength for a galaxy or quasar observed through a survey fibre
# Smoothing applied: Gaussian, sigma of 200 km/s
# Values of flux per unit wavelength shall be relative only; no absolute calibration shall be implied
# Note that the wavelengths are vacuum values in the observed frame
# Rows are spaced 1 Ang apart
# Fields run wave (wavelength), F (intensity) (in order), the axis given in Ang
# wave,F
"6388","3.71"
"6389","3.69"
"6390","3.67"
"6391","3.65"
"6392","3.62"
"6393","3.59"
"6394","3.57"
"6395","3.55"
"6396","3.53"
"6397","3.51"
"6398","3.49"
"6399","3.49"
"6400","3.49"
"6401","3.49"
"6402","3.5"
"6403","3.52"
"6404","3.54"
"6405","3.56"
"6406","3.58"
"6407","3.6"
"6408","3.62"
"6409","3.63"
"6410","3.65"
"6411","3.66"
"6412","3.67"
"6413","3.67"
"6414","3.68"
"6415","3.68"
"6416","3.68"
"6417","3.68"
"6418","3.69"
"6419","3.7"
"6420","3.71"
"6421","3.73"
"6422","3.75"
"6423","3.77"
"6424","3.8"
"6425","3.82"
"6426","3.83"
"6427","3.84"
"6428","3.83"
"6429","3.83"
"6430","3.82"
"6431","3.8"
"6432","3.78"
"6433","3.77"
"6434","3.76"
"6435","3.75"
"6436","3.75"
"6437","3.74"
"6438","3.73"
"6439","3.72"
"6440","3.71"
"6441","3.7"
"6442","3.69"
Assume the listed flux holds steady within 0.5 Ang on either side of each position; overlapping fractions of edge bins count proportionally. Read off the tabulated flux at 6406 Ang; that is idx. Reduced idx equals 3.58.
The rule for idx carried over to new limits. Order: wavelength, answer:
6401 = 3.49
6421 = 3.73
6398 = 3.49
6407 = 3.6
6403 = 3.52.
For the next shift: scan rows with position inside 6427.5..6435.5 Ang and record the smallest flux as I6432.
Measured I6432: 3.75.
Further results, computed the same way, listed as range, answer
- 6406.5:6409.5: 3.6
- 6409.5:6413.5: 3.65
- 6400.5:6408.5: 3.49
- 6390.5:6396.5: 3.53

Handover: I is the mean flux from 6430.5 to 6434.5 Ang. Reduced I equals 3.78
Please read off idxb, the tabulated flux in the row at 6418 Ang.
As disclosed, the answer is 3.69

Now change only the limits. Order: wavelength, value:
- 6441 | 3.7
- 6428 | 3.83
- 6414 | 3.68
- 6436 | 3.75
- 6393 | 3.59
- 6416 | 3.68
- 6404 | 3.54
